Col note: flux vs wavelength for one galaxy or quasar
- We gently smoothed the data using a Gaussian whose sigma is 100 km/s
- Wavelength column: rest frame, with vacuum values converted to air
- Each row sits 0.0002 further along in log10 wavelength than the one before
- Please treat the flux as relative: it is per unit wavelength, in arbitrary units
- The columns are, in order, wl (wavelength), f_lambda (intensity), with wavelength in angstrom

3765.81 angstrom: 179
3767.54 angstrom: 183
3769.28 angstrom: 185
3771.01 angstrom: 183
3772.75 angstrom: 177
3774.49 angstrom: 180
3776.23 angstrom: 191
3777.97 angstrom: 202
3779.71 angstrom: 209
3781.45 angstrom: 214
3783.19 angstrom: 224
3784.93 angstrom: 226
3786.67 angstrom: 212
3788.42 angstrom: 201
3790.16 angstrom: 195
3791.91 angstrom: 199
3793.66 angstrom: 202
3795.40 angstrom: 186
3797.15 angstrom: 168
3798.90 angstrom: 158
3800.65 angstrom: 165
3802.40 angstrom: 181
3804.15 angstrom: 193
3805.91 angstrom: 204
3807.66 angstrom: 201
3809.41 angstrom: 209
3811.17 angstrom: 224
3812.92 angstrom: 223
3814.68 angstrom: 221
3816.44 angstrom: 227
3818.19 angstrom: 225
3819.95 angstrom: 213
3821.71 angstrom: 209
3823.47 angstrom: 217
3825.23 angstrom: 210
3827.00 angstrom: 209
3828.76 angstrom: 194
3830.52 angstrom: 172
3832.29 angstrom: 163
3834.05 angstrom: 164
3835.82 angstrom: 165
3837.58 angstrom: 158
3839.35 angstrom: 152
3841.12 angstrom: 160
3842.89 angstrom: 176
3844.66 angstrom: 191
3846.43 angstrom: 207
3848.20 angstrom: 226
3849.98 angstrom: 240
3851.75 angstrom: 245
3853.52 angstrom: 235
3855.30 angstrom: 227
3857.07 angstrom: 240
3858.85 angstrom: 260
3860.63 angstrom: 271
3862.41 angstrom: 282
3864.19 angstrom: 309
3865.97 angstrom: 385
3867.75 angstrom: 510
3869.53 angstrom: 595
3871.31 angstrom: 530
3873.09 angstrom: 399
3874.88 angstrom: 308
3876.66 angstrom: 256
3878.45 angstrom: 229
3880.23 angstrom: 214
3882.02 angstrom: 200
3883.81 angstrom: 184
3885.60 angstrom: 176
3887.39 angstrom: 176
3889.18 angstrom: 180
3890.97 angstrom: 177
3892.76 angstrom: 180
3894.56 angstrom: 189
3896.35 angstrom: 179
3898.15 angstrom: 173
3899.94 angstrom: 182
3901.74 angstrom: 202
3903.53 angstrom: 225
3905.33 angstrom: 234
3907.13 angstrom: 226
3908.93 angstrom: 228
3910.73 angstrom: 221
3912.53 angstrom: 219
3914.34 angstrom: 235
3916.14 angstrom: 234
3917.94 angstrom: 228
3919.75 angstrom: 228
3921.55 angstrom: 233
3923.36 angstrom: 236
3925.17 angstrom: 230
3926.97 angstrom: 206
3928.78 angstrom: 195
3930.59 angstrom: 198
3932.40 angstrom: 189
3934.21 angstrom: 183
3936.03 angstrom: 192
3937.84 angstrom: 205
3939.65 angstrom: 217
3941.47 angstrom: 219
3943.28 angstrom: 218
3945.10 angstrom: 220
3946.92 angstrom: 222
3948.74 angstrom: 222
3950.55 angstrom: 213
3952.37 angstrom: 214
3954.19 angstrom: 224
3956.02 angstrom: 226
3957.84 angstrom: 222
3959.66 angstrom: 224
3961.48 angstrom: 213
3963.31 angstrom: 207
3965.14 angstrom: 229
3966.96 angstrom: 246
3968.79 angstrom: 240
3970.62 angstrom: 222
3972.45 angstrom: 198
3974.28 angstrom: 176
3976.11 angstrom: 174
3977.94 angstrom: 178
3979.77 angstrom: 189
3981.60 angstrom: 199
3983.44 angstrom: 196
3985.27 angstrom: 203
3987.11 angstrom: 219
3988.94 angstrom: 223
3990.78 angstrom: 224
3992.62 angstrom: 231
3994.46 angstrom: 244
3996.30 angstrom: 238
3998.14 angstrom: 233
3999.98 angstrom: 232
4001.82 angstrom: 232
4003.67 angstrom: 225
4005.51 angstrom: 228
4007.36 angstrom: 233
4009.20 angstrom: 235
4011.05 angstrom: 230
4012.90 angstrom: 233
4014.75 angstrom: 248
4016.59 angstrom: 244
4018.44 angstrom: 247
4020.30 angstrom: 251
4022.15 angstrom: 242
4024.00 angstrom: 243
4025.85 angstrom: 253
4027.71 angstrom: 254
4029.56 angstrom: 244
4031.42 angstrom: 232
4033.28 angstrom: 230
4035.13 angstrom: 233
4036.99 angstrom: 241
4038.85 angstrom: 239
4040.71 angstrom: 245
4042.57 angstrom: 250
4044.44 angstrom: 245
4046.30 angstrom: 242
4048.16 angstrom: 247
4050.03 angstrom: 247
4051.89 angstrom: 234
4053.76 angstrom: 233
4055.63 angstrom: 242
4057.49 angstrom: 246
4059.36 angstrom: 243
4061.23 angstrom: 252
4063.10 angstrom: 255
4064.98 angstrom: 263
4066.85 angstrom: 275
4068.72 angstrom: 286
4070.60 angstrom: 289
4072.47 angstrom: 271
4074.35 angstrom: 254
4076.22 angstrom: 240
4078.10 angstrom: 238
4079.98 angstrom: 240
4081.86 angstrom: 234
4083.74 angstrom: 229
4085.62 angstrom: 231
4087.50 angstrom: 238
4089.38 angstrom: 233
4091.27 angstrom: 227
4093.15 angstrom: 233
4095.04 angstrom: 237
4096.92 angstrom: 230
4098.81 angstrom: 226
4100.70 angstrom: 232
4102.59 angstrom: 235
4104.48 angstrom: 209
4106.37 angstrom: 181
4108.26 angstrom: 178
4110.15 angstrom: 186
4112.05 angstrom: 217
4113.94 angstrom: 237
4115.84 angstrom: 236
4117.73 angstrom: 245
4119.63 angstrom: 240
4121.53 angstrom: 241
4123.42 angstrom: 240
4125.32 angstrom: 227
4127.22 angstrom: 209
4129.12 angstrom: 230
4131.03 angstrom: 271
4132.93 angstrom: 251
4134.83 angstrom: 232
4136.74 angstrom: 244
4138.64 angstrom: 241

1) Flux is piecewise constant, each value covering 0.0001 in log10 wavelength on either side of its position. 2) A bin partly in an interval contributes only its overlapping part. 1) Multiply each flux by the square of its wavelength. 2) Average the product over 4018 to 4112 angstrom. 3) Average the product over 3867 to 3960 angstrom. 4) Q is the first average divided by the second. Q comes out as 1.10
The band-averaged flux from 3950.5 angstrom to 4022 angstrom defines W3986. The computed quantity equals 222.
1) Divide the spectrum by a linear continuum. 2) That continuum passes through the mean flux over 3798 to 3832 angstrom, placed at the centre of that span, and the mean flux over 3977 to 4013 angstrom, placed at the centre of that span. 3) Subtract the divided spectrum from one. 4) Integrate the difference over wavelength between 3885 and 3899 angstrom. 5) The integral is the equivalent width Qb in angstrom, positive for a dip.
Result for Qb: 2.1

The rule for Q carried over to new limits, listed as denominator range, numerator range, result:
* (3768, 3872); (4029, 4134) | 1.20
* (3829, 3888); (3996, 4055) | 1.02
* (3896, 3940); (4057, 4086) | 1.29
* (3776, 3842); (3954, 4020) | 1.24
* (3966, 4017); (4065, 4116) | 1.12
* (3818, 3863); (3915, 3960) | 1.09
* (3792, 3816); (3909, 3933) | 1.19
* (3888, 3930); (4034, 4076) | 1.29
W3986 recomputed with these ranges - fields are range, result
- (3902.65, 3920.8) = 228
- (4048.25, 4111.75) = 238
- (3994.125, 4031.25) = 239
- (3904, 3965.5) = 218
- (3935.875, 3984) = 212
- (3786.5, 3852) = 196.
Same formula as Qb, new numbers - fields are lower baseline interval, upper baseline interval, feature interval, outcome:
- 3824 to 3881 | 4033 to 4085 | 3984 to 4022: 2.80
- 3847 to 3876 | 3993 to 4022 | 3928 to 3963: 8.08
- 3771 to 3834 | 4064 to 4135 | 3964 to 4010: 0.92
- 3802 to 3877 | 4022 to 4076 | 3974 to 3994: 3.68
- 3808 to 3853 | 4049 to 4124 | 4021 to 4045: -1.33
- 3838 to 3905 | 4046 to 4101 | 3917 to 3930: 1.40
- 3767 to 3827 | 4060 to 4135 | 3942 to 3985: 1.75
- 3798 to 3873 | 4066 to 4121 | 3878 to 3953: 9.40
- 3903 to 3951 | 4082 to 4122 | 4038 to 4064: -2.52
